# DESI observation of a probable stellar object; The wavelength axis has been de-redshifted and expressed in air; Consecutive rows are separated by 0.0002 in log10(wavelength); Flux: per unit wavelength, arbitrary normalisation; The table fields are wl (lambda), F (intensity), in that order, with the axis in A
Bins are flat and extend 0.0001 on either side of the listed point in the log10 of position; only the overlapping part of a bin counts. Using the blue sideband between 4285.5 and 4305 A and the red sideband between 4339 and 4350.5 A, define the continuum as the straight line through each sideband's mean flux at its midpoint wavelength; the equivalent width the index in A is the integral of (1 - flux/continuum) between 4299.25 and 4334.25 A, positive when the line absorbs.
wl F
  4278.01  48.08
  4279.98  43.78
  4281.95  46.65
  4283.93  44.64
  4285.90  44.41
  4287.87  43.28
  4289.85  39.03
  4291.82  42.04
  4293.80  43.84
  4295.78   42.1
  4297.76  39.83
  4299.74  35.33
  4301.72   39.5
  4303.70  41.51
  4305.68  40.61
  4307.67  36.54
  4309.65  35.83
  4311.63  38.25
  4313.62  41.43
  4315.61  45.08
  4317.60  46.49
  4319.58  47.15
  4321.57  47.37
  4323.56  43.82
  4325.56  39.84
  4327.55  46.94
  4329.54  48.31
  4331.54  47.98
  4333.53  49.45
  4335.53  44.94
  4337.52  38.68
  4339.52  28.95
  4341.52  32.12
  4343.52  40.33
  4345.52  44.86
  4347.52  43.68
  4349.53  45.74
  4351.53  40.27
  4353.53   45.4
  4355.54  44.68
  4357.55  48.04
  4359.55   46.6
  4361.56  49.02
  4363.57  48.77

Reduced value -2.2 A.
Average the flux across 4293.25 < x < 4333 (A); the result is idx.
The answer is 42.5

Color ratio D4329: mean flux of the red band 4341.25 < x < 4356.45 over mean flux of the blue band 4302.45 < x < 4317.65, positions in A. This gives 1.06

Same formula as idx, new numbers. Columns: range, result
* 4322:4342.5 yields 42.2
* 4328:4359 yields 43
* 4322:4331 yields 45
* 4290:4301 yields 40.5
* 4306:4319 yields 40.8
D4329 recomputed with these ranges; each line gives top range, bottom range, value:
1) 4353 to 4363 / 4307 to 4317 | 1.18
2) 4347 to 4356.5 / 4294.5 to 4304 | 1.11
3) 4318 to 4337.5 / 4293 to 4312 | 1.17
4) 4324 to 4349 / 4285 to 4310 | 1.05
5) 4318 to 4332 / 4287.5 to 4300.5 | 1.13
